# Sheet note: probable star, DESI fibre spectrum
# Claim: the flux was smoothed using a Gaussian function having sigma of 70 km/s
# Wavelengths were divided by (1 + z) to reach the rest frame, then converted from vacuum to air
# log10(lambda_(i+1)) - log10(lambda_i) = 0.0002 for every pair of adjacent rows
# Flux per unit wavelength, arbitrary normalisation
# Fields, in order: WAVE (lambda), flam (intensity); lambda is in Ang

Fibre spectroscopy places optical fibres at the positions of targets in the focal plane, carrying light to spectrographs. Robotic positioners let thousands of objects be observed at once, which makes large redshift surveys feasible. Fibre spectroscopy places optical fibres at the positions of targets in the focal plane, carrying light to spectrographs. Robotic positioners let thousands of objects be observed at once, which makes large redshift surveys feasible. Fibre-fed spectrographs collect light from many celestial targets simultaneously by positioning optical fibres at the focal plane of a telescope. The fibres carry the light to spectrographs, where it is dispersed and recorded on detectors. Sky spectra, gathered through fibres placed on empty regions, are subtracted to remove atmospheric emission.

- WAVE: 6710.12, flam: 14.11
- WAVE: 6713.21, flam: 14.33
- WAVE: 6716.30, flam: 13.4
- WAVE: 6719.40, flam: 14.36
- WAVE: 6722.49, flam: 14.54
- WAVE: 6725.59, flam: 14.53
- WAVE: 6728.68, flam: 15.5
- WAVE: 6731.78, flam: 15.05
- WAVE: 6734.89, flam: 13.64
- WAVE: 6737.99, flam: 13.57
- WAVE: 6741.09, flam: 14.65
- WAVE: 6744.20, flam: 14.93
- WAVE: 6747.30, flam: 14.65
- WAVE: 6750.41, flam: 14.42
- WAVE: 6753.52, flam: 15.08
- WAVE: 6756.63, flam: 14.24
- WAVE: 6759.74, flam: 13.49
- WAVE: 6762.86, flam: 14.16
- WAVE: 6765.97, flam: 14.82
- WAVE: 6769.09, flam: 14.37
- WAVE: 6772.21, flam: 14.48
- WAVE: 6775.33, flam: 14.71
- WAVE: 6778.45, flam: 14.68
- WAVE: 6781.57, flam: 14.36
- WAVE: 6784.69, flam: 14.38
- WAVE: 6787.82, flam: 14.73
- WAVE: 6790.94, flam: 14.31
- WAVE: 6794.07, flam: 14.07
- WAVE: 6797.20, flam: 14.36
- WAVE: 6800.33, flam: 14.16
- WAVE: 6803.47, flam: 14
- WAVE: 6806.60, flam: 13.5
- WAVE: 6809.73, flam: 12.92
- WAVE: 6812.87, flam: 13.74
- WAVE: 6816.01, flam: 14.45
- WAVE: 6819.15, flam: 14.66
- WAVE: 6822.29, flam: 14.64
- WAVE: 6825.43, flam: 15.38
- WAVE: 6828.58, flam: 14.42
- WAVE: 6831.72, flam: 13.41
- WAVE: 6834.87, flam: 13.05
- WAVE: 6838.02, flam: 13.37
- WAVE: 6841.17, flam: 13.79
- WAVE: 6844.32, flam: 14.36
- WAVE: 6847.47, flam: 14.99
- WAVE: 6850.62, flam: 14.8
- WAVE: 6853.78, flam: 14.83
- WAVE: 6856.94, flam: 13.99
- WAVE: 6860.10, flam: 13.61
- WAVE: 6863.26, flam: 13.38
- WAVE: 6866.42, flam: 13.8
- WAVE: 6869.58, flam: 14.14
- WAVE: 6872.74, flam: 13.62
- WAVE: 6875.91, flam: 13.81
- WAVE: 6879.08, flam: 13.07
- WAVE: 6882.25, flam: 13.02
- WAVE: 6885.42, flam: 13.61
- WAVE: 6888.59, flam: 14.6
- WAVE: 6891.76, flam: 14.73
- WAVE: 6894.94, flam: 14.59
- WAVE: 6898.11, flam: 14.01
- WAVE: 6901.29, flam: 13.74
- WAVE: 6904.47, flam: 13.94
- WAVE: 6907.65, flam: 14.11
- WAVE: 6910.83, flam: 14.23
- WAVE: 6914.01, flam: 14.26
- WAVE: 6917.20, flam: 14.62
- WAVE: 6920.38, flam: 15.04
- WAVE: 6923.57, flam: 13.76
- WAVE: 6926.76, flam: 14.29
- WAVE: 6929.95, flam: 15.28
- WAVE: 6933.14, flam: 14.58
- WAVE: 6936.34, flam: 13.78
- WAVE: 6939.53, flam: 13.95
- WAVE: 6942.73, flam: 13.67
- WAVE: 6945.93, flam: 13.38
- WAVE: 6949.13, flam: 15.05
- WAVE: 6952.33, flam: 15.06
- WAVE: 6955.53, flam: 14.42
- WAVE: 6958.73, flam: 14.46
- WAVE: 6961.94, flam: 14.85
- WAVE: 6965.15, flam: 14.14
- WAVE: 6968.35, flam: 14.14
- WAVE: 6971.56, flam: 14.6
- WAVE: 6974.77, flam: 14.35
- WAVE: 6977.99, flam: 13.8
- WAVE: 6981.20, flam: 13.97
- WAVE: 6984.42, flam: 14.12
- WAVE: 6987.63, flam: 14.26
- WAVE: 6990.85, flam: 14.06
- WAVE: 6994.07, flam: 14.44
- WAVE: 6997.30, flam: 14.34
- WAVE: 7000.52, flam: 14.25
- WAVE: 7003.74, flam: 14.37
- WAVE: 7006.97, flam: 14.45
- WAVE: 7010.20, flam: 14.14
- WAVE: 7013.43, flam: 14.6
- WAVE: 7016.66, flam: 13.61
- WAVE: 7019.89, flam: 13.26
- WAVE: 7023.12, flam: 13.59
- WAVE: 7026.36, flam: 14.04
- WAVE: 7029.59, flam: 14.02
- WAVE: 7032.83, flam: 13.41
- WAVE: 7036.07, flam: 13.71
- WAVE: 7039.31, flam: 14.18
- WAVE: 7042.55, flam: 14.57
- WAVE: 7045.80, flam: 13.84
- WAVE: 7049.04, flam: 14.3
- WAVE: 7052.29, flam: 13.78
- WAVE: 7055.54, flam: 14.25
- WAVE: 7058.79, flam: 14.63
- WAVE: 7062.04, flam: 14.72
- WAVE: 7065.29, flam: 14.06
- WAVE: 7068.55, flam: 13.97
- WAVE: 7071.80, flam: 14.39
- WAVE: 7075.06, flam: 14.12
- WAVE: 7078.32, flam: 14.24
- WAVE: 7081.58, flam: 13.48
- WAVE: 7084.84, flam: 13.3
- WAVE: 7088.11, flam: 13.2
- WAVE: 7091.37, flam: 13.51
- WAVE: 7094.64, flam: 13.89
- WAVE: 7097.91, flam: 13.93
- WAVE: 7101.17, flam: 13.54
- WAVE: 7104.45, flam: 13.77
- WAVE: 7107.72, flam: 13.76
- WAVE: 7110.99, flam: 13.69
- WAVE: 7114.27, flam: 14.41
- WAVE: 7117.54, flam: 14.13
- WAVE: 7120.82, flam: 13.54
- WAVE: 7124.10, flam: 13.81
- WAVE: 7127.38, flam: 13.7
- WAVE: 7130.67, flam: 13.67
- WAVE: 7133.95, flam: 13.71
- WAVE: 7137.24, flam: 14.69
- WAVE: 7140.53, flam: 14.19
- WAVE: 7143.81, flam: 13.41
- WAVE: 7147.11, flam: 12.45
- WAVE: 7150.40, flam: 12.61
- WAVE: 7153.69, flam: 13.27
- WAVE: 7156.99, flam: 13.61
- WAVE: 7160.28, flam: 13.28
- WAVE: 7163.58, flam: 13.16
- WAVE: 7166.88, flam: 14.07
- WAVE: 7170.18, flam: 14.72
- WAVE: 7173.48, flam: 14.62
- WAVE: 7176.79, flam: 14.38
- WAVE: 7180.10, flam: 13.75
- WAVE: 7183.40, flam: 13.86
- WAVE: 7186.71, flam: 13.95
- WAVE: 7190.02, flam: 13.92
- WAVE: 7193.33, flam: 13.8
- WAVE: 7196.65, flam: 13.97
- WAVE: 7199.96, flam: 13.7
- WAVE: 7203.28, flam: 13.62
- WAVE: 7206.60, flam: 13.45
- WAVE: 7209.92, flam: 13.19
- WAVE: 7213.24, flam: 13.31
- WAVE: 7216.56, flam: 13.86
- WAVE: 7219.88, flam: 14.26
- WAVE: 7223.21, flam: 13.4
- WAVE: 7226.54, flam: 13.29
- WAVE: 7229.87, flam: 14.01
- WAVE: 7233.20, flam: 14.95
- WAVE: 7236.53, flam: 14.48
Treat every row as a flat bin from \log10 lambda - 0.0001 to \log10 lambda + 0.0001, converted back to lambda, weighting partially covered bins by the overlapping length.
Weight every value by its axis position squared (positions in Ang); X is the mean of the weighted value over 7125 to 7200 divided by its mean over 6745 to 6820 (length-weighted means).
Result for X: 1.07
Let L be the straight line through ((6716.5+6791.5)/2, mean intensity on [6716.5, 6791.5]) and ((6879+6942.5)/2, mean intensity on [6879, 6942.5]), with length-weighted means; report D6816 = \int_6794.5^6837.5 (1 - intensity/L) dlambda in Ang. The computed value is 0.9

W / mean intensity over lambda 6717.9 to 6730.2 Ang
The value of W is 14.7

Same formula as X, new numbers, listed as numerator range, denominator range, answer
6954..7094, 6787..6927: 1.05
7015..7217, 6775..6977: 1.04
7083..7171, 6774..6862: 1.05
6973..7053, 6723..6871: 1.05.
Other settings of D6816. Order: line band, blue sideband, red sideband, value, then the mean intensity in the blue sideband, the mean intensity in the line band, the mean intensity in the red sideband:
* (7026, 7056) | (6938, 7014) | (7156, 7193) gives 0.4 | 14.3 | 14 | 13.9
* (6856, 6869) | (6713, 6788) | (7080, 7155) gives 0.4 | 14.4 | 13.7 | 13.6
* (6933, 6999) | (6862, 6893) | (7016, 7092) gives -1.9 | 13.8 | 14.2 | 13.9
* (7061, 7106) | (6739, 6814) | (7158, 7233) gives 0.3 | 14.3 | 13.9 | 13.8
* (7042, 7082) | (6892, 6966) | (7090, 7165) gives -0.9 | 14.3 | 14.2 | 13.6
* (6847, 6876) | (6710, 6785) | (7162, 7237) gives 0.4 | 14.4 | 14.1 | 13.9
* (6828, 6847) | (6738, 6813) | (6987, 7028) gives 0.6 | 14.3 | 13.8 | 14.1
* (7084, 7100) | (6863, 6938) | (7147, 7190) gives 0.3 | 14.1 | 13.6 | 13.7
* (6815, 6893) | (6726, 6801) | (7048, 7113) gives 1.4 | 14.5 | 14.1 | 13.9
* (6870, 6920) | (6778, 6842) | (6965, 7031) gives 0.3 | 14.1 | 14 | 14.1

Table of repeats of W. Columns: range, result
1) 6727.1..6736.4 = 14.7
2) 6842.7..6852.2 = 14.7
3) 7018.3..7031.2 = 13.7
